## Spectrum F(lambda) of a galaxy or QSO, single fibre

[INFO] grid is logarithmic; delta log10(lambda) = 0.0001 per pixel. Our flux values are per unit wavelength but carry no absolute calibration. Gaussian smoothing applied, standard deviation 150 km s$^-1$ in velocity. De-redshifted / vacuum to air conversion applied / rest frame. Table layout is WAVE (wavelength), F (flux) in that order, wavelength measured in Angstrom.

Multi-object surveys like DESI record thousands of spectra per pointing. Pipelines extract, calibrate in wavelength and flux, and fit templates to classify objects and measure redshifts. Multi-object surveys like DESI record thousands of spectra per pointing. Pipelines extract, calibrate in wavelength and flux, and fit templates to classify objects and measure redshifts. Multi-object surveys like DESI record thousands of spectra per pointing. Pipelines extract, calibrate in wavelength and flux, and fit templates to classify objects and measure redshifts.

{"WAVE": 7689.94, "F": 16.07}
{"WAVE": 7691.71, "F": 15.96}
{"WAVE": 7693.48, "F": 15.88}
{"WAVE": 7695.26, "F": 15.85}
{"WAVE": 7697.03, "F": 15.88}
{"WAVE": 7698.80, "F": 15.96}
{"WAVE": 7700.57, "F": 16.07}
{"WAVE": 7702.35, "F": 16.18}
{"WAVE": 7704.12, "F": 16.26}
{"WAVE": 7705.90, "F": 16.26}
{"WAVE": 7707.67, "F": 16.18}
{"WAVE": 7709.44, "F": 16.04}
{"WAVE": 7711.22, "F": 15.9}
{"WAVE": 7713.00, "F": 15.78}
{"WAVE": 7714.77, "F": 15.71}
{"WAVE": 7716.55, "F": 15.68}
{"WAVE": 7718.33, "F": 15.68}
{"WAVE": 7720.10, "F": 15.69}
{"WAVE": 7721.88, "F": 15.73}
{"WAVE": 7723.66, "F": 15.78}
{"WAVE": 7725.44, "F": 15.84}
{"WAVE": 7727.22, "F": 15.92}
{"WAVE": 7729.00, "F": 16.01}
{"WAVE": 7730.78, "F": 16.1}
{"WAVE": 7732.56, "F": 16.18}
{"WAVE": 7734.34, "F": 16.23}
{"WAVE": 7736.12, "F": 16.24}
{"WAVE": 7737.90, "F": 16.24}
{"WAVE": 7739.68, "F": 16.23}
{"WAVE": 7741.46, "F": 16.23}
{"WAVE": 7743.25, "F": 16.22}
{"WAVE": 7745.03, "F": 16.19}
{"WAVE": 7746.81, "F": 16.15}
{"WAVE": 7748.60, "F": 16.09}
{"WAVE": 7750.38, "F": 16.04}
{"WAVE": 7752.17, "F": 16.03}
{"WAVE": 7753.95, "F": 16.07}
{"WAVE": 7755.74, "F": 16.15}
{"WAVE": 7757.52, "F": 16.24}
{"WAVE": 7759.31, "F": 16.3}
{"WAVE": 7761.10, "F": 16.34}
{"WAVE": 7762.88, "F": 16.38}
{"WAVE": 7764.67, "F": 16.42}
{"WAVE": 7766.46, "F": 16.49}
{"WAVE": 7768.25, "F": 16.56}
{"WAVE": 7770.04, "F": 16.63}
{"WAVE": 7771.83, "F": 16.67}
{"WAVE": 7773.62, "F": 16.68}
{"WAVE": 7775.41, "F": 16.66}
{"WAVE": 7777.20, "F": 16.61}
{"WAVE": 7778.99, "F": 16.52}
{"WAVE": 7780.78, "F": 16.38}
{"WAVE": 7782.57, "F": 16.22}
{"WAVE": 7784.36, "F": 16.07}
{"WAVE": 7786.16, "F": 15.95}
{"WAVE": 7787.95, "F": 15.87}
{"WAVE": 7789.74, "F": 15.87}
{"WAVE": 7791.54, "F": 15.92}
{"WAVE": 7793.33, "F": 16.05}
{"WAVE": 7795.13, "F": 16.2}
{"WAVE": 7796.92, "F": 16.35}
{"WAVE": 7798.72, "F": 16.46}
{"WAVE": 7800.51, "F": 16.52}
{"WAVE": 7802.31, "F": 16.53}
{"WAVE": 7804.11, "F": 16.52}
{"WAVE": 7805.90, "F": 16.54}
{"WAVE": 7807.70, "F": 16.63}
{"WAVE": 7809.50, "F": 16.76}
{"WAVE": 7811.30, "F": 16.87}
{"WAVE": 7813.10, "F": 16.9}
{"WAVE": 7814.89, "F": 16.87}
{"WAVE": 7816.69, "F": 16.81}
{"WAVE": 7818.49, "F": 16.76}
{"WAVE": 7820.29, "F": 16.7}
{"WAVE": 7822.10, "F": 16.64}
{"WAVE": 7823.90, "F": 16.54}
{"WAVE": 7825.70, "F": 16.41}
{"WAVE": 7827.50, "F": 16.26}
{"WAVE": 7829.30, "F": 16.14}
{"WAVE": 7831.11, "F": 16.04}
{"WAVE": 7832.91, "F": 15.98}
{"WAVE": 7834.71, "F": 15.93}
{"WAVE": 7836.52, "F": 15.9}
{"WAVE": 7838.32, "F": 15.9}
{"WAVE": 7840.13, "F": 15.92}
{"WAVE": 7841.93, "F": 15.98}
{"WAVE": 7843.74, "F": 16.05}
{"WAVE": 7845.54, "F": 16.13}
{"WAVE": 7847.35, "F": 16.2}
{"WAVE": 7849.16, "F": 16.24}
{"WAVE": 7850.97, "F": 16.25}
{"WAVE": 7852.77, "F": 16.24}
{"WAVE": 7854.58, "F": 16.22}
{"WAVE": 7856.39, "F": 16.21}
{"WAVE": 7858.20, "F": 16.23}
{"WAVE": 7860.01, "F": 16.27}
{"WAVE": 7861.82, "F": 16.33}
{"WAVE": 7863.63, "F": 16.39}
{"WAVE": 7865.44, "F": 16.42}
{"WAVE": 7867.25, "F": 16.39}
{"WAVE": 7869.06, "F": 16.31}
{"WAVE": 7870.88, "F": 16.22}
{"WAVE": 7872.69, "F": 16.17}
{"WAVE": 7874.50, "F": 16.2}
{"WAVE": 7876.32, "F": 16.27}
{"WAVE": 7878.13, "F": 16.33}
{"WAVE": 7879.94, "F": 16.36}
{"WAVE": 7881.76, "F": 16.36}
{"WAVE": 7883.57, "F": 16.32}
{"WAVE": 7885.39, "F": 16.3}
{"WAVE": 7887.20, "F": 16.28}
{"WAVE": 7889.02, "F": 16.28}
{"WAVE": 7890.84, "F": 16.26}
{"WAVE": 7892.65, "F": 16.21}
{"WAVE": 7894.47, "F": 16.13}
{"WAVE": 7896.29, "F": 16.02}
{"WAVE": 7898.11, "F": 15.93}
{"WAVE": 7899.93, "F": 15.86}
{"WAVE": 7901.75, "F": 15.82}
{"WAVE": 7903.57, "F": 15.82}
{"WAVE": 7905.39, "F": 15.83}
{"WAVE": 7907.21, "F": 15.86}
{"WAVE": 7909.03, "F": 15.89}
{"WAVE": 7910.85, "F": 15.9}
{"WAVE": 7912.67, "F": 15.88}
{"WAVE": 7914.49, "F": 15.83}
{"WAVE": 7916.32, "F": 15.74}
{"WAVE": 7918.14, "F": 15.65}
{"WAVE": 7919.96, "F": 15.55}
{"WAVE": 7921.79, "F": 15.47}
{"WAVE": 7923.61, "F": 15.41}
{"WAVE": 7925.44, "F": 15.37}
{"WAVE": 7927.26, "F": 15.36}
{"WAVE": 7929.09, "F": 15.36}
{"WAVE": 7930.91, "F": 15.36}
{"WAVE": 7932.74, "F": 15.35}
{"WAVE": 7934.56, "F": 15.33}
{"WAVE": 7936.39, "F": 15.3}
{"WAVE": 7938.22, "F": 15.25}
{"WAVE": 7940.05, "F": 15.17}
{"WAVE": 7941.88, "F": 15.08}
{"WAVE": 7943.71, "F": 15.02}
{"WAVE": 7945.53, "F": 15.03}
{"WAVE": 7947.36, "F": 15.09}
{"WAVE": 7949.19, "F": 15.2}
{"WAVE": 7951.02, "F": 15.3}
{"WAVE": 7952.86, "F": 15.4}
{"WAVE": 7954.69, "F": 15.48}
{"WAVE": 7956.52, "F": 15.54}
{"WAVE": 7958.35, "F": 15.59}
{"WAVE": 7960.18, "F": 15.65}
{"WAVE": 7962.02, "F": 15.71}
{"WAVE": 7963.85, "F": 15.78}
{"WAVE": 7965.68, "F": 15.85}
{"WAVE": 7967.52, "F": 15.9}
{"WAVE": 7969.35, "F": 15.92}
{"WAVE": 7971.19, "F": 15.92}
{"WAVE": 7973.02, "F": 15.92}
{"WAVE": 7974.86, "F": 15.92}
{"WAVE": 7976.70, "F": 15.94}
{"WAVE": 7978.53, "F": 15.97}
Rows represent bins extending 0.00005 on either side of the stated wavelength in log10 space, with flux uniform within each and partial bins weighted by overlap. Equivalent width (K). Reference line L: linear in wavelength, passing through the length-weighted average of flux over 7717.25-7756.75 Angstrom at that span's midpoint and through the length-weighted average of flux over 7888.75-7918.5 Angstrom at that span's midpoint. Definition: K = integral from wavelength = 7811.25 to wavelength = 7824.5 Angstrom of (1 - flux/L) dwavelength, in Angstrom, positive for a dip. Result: -0.6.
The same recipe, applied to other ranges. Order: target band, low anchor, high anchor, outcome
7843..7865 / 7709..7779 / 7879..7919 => -0.2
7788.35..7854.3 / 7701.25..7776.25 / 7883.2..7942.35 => -1.6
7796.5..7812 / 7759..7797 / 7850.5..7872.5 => -0.3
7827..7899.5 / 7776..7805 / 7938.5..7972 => -1.3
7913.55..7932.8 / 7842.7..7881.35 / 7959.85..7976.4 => 0.6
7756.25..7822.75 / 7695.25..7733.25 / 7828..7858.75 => -1.8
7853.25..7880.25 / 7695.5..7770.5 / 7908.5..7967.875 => -1.0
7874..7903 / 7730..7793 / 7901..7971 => -0.8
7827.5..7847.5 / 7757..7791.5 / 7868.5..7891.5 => 0.4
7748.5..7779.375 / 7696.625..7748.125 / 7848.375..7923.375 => -0.7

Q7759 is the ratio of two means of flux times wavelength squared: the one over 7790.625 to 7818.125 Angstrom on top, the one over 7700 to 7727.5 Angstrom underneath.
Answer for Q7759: 1.1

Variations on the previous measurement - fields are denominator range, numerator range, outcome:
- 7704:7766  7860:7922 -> 1.04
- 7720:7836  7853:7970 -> 1.00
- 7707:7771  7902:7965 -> 1.01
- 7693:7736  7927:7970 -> 1.03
